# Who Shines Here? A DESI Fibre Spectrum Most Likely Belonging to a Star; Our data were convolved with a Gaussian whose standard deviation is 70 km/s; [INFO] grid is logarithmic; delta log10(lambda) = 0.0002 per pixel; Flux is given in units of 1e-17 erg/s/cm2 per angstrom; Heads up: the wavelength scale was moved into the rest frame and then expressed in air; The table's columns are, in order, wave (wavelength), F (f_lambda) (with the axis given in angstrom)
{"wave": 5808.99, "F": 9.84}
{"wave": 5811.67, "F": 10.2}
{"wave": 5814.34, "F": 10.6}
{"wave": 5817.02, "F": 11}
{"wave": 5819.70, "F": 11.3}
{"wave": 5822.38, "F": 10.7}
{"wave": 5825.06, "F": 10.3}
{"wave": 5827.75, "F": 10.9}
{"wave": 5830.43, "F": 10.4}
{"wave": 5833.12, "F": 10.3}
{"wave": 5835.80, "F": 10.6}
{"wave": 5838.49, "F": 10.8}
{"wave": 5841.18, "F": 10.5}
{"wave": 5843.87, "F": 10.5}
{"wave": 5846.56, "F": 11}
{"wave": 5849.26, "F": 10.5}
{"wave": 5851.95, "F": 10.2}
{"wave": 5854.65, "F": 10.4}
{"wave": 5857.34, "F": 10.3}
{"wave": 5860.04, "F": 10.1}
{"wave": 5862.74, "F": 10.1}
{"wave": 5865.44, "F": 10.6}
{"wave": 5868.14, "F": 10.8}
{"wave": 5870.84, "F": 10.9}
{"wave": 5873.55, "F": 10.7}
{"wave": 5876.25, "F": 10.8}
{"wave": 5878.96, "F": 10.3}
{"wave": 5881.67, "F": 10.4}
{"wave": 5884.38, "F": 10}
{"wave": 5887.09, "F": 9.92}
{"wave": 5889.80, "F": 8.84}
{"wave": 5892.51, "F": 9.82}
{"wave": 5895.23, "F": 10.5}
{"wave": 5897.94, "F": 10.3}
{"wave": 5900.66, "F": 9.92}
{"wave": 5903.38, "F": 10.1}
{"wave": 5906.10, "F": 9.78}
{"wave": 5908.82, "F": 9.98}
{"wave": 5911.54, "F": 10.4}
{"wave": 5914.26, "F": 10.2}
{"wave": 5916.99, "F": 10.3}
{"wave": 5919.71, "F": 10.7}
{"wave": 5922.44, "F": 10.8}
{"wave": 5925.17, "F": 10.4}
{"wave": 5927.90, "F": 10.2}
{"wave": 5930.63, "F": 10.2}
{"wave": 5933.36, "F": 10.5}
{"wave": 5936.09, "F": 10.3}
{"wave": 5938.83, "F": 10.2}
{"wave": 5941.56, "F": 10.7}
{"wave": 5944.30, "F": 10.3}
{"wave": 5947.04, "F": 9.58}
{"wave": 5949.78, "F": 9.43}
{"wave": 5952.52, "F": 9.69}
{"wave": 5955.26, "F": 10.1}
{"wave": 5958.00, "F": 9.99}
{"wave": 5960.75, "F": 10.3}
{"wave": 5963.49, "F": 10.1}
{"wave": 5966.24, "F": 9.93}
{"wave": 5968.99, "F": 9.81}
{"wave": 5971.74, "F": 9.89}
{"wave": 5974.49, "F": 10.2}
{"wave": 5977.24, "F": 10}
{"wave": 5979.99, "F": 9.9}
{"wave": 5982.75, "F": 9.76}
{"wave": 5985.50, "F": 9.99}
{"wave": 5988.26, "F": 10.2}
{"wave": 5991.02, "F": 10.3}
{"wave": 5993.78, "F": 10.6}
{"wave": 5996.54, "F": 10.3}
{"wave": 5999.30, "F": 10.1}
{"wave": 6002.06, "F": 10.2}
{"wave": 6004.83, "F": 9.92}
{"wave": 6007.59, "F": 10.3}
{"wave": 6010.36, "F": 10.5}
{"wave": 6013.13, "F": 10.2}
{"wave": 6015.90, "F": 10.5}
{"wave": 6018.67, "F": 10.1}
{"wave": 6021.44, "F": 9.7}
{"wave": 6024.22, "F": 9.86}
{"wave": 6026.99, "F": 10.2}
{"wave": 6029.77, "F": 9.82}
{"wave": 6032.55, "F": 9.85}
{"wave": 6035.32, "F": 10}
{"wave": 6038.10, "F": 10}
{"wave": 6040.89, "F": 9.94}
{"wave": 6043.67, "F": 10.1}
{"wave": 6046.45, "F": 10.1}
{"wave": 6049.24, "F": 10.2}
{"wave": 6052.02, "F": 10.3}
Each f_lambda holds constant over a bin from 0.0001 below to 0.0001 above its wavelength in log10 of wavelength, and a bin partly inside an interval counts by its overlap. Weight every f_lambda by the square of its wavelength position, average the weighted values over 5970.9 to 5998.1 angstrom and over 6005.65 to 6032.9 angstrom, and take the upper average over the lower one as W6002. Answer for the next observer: 1.01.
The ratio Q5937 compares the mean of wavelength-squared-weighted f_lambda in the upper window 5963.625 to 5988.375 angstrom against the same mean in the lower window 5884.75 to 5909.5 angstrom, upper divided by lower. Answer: 1.0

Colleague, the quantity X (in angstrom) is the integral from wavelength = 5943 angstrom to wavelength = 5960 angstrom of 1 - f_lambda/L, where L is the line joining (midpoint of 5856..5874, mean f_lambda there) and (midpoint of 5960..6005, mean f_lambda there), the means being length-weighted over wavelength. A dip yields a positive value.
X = 0.6 angstrom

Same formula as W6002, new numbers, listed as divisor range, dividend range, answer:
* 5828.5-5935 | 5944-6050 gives 1.01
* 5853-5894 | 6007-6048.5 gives 1.03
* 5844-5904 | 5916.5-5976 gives 1.01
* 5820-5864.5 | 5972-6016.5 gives 1.02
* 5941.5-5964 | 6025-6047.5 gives 1.03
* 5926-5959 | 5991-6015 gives 1.04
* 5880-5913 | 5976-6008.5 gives 1.05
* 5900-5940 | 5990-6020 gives 1.03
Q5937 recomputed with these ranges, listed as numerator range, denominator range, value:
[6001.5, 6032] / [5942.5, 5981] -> 1.03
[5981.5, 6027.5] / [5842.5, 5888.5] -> 1.02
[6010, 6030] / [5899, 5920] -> 1.03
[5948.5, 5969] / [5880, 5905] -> 1.02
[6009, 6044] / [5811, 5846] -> 1.01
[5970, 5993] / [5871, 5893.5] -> 1.02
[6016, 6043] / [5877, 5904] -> 1.04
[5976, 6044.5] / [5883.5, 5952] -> 1.03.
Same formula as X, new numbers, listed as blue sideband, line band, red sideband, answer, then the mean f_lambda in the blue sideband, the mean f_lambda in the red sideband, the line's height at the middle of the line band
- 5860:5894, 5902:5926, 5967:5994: -0.3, 10.3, 10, 10.2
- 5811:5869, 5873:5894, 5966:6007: 0.7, 10.6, 10.1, 10.4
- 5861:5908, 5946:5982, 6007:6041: 0.8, 10.2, 10.1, 10.1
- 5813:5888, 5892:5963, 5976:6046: 1.0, 10.5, 10.1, 10.3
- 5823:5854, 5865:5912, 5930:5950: 0.7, 10.5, 10.2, 10.4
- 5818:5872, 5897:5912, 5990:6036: 0.5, 10.6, 10.1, 10.4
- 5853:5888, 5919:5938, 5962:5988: -0.5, 10.4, 9.97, 10.2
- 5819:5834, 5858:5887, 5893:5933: 0.0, 10.6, 10.3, 10.4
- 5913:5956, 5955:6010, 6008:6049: 0.2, 10.2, 10.1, 10.1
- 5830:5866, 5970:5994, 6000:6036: 0.2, 10.4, 10.1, 10.2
